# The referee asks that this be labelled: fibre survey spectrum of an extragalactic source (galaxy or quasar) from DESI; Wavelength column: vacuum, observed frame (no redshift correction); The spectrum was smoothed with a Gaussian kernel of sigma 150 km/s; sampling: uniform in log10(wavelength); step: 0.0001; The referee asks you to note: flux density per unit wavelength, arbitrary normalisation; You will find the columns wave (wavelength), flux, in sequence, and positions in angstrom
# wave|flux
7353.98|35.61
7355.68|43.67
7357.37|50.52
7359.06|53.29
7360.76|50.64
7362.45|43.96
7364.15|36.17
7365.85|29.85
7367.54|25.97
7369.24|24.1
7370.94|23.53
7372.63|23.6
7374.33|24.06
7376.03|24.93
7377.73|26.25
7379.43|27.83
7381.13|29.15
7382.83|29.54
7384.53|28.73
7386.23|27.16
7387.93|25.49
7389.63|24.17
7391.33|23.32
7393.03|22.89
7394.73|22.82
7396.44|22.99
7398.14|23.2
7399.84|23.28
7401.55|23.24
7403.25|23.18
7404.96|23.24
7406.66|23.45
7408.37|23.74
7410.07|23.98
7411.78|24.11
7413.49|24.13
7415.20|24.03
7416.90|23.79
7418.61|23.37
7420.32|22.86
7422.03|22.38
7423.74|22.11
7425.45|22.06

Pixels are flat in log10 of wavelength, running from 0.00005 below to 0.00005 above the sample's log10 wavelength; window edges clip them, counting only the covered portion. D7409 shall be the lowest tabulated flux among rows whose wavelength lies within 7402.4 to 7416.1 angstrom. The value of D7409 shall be 23.18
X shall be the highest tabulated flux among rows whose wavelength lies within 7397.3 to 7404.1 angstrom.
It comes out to 23.28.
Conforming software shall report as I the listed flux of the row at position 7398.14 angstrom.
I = 23.2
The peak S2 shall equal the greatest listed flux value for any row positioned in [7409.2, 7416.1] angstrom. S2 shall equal 24.13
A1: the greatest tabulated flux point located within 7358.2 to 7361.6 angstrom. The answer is 53.29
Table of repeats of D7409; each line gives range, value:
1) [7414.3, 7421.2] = 22.86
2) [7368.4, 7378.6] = 23.53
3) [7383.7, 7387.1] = 27.16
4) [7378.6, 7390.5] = 24.17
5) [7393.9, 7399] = 22.82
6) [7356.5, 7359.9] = 50.52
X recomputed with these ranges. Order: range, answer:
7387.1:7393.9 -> 25.49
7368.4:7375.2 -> 24.1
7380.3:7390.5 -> 29.54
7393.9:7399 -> 23.2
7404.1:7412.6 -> 24.11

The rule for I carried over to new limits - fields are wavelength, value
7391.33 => 23.32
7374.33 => 24.06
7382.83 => 29.54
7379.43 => 27.83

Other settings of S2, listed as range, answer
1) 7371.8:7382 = 29.15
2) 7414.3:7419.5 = 24.03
